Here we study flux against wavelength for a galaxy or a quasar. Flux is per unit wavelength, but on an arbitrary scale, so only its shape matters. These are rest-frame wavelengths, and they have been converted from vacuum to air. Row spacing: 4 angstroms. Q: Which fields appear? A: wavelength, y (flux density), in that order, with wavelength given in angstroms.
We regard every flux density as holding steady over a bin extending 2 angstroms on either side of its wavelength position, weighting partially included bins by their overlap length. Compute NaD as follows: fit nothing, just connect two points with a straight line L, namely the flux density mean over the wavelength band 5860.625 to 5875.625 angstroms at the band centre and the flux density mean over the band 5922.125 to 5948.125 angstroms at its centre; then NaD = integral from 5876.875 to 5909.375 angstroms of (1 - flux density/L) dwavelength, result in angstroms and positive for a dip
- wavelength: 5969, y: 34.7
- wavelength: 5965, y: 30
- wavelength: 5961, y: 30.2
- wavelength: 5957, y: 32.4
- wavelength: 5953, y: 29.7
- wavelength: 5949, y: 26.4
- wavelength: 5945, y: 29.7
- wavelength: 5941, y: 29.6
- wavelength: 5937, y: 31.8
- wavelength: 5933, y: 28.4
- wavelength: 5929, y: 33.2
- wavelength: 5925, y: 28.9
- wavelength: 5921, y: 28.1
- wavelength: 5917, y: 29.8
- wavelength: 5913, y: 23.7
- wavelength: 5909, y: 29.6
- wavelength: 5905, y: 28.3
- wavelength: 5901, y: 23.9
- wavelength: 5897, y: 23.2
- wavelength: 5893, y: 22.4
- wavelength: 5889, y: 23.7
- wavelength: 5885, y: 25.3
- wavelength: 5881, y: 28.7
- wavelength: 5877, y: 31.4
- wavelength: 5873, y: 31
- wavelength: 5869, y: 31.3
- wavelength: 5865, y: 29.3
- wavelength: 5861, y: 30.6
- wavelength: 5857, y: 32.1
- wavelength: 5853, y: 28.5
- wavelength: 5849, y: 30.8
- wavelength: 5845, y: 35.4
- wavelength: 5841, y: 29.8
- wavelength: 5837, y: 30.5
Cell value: 4.9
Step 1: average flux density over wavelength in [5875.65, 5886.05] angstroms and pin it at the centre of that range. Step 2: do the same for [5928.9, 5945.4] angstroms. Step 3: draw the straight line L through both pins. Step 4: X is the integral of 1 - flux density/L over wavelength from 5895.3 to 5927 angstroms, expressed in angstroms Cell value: 2.7 angstroms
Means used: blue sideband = 28.6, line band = 27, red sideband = 30.3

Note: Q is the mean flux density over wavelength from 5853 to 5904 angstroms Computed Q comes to 27.8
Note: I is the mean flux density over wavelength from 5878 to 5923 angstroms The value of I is 26.2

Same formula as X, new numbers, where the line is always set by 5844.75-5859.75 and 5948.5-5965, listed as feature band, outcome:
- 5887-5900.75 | 3.4 angstroms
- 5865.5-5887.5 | 1.1 angstroms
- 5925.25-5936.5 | -0.1 angstroms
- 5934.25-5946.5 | 0.0 angstroms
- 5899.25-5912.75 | 1.6 angstroms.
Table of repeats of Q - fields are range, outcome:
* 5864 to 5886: 29.7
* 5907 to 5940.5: 29.2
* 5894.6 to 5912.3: 26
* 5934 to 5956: 29.5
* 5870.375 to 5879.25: 31.1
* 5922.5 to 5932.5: 30.5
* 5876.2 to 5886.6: 28.2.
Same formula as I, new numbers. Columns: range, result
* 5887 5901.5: 23.2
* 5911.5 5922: 27.3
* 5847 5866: 30.3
